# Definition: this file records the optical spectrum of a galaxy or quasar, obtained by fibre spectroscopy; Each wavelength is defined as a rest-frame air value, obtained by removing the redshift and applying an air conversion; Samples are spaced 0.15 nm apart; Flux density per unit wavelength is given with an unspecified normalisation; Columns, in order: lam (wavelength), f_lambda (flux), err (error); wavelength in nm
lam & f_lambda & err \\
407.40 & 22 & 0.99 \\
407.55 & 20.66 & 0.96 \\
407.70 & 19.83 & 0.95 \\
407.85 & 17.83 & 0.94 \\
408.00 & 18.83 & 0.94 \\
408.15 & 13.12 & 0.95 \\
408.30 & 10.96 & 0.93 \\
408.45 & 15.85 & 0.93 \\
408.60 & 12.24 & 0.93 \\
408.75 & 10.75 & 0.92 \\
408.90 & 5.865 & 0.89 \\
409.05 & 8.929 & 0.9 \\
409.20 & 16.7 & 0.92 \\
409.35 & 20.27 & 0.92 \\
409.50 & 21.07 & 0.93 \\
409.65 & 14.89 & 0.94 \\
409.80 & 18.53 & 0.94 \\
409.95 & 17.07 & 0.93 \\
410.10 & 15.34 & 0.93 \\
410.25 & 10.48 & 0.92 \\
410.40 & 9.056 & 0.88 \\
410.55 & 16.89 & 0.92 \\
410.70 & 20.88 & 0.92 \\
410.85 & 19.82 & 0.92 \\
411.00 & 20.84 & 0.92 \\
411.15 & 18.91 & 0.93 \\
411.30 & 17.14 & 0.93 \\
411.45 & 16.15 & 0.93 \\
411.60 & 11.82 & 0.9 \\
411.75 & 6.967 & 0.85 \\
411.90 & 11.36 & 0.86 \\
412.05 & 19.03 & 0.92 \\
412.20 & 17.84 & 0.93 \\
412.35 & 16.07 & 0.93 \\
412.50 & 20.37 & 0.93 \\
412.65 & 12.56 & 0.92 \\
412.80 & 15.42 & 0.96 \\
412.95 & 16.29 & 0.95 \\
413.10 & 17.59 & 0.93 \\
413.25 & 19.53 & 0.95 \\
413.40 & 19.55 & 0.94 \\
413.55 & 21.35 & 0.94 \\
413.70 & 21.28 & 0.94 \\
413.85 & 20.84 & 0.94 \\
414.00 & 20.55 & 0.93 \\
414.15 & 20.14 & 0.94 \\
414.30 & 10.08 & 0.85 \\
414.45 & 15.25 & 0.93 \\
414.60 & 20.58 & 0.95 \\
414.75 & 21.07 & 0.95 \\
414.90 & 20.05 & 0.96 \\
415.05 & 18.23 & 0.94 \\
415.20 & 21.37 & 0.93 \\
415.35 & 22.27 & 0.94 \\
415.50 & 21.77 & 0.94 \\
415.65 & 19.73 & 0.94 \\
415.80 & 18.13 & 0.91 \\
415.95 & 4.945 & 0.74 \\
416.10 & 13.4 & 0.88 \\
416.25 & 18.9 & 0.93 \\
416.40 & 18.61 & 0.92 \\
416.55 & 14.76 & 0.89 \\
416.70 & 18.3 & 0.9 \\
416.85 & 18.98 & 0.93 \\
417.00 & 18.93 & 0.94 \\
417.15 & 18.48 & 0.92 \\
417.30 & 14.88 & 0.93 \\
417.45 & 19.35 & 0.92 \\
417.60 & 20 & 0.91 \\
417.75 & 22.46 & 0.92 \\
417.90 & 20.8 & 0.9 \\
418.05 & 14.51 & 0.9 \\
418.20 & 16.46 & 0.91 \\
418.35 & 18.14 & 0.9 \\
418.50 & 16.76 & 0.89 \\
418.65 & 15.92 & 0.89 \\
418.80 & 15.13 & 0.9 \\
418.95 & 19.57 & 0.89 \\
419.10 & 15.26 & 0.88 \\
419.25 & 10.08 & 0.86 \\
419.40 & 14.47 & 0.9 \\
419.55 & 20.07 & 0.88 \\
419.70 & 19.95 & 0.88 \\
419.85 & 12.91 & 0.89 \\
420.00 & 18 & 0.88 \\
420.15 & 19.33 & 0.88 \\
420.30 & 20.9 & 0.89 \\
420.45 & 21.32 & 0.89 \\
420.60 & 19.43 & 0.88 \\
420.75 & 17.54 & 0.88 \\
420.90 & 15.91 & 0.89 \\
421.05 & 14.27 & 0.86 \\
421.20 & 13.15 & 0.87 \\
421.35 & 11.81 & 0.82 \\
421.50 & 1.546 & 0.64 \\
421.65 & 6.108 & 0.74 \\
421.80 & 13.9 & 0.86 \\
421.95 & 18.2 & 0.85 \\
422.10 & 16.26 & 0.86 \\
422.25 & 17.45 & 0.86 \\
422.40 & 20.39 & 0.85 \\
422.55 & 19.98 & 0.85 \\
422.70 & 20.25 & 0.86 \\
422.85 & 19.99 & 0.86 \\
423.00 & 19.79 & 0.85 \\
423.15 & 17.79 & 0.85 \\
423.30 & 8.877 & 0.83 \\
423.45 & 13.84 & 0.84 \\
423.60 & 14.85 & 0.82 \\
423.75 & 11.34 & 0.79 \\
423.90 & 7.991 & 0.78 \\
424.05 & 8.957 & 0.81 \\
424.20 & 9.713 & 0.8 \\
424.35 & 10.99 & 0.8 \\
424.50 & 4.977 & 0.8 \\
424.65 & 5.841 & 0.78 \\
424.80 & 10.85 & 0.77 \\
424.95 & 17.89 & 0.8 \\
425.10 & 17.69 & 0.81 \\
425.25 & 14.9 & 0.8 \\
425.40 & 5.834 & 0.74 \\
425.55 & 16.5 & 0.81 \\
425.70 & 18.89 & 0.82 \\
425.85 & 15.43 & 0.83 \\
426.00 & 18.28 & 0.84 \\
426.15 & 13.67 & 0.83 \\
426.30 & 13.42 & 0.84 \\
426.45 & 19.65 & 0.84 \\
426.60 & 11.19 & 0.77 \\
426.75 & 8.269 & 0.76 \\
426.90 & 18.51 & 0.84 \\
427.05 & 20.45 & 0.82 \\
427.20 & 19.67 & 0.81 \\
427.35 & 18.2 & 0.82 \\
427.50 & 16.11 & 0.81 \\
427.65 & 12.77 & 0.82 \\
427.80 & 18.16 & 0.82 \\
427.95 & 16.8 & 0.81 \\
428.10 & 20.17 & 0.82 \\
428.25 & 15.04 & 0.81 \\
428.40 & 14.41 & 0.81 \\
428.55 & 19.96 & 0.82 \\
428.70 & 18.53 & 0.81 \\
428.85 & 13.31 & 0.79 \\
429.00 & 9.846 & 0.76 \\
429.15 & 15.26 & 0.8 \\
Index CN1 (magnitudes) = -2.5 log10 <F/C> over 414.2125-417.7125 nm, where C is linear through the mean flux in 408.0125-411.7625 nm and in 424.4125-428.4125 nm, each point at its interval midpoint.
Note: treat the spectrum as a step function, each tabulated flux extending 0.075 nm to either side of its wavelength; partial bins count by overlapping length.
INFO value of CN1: -0.19 mag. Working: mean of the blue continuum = 15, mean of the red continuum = 14.9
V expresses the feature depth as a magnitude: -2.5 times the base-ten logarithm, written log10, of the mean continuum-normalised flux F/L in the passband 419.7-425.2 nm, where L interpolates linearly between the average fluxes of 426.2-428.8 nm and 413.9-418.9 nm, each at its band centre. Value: 0.18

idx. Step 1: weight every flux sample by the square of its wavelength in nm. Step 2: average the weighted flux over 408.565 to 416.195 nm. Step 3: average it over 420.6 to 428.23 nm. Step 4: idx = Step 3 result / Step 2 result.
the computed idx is 0.9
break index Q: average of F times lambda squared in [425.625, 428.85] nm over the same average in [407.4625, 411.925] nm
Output 1.2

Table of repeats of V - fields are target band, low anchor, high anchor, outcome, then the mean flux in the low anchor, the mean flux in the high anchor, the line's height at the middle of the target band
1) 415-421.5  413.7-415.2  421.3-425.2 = -0.04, 18.8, 13.4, 16.5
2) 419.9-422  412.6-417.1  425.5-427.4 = 0.14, 18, 16.3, 17.1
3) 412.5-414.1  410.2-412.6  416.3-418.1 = -0.12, 15.9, 18.4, 16.7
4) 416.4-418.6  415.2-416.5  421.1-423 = -0.08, 17.4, 15.1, 16.8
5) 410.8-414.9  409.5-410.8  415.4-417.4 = -0.07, 15.8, 17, 16.3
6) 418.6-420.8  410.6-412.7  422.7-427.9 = -0.15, 16.5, 14.3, 15.2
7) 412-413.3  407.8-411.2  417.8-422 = -0.11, 15.4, 15.8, 15.5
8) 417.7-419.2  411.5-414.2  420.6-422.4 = -0.15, 17.1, 13.8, 15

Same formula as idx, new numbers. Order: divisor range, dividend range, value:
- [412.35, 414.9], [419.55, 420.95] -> 1.05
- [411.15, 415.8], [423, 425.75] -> 0.73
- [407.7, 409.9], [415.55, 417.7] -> 1.19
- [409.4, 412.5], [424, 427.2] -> 0.90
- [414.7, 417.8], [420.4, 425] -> 0.78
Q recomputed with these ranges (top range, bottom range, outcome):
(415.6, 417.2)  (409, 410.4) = 1.09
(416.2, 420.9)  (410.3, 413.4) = 1.12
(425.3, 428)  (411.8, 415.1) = 0.93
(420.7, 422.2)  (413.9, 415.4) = 0.70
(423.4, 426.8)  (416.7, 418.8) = 0.73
